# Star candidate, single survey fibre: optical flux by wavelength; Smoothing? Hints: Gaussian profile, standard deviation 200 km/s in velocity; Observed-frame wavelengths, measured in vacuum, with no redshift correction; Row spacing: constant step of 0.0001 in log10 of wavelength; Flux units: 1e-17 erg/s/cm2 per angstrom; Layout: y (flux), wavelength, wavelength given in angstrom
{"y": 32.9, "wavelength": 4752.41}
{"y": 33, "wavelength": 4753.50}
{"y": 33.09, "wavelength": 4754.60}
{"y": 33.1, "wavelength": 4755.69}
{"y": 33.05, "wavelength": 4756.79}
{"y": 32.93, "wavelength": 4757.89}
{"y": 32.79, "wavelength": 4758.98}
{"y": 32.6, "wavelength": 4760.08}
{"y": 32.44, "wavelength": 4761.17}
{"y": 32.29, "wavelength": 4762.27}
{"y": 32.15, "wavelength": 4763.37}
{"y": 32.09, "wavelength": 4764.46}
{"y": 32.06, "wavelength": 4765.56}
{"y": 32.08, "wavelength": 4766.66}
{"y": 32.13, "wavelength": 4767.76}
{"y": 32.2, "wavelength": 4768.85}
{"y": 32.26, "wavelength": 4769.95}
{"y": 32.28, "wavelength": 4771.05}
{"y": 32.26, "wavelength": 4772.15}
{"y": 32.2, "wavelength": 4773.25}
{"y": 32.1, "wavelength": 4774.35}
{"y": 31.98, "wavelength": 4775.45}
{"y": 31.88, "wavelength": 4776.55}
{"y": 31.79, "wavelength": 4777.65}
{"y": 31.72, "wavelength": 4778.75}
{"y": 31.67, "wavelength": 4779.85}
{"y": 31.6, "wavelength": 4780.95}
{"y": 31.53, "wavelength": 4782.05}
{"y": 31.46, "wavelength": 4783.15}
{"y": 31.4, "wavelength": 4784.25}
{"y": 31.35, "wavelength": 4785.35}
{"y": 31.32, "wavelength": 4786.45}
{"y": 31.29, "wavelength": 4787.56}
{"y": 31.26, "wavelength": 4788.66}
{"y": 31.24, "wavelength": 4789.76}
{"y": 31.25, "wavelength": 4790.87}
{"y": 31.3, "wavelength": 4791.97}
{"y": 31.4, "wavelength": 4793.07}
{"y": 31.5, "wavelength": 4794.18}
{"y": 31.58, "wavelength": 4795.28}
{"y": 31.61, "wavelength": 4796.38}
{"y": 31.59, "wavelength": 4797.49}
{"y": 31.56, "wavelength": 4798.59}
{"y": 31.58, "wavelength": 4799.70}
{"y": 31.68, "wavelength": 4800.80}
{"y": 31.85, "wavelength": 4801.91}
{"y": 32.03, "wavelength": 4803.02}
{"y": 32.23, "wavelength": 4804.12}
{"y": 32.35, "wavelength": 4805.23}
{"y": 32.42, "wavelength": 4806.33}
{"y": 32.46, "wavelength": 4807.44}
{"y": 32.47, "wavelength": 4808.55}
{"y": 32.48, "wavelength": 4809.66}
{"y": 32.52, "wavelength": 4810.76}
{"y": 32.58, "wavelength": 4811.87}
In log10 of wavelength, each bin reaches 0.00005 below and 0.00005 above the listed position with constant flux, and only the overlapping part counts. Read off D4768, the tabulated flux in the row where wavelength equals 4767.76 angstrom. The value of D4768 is 32.13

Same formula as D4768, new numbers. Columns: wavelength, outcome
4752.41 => 32.9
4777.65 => 31.79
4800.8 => 31.68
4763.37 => 32.15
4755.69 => 33.1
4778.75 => 31.72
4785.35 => 31.35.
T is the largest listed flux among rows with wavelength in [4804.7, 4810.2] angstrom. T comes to 32.48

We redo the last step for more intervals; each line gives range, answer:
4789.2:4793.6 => 31.4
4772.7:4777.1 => 32.2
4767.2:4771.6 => 32.28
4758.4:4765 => 32.79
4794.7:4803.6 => 32.03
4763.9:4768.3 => 32.13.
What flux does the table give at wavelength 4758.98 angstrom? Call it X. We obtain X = 32.79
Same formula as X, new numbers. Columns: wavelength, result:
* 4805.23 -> 32.35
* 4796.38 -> 31.61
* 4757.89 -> 32.93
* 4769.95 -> 32.26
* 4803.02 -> 32.03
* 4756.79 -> 33.05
